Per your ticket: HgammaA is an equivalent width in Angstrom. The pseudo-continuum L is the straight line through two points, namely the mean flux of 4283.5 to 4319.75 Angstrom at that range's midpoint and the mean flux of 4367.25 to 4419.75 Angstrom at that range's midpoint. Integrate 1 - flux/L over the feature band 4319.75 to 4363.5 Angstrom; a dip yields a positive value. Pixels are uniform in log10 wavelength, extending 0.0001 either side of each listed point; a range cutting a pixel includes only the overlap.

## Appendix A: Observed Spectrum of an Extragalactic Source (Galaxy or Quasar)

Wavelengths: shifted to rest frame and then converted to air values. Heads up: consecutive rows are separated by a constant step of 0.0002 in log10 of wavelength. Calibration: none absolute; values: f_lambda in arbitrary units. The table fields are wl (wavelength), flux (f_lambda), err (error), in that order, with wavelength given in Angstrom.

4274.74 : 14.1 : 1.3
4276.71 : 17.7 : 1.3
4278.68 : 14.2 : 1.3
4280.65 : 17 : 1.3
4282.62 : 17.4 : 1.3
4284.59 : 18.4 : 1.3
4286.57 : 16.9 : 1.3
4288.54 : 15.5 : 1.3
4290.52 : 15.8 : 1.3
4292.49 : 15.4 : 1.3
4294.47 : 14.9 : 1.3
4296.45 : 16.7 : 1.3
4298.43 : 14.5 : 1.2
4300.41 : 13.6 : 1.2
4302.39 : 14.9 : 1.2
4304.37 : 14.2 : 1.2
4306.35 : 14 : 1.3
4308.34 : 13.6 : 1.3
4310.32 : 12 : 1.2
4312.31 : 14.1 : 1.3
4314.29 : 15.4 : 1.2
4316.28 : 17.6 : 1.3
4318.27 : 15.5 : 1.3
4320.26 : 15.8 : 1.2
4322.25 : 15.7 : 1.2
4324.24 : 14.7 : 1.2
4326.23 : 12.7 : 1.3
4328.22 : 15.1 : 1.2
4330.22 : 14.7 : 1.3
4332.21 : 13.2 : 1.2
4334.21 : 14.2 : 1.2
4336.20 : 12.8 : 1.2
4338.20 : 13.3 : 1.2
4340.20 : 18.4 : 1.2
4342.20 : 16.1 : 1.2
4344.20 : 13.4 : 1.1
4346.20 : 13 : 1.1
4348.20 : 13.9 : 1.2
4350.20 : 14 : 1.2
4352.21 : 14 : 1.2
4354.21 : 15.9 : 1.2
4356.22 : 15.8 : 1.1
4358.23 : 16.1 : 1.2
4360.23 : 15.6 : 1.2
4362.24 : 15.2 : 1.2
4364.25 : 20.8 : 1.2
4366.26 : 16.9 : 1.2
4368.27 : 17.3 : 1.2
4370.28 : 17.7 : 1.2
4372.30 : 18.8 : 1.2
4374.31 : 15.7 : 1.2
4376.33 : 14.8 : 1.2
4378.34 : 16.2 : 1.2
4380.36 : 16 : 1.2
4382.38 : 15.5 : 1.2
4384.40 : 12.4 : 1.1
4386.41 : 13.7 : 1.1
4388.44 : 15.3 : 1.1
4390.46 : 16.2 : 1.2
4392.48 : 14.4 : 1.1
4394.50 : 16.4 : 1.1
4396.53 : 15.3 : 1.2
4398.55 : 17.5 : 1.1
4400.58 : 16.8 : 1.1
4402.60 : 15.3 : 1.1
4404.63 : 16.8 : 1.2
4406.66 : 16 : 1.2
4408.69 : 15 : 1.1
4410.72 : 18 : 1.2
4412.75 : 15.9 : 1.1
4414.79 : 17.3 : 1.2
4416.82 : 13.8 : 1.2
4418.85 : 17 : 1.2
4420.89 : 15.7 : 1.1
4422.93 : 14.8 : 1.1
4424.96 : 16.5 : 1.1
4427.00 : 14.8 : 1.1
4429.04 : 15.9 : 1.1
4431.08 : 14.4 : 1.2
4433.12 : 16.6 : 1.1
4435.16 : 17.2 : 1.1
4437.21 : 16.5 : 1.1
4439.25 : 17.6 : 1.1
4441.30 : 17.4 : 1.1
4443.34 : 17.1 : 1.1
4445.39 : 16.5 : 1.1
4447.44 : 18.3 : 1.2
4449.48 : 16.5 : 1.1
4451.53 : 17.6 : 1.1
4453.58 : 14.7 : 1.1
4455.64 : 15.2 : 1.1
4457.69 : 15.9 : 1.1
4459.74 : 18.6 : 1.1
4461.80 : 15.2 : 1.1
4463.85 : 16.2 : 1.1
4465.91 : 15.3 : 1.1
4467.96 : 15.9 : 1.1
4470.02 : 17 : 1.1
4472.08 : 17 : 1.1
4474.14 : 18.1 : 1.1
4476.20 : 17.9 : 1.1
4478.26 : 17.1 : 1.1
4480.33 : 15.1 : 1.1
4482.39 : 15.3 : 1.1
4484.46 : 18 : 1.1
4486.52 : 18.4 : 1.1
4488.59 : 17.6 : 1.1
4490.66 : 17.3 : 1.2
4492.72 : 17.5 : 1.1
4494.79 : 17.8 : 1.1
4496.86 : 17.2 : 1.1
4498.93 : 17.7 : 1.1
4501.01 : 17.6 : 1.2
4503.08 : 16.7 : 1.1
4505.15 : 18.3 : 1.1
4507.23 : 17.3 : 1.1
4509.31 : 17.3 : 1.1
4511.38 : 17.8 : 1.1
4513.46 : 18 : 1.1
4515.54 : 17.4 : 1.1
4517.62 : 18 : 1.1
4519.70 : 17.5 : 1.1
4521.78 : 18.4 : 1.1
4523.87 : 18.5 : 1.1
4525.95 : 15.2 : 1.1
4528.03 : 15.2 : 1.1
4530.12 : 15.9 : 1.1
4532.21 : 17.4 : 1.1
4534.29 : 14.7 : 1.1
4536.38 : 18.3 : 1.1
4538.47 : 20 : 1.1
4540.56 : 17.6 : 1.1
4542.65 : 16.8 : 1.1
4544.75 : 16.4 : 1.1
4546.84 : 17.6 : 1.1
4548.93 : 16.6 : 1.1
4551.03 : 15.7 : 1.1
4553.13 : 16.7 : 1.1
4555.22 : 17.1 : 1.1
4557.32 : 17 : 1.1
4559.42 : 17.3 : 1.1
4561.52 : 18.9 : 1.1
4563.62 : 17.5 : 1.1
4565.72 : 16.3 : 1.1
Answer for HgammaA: 2.22 Angstrom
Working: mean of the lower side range 15.2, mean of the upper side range 16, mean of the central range 14.7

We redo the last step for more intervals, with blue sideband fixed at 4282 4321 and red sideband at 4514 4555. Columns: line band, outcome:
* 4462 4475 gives 0.1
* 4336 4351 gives 1.1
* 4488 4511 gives -1.0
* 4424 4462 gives -0.3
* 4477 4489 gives -0.2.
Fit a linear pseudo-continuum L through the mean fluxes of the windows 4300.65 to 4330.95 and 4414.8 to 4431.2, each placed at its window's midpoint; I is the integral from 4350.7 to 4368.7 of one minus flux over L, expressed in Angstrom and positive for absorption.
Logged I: -1.6 Angstrom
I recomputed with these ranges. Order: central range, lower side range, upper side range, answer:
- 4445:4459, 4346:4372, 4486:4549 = 0.3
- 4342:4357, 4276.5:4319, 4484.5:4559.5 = 1.3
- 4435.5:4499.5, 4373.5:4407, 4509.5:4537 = -1.7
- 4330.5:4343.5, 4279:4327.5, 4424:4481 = 0.7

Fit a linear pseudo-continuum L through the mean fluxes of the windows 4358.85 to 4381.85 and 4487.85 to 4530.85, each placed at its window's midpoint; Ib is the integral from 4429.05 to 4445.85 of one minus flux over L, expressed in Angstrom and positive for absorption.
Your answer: 0.4 Angstrom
